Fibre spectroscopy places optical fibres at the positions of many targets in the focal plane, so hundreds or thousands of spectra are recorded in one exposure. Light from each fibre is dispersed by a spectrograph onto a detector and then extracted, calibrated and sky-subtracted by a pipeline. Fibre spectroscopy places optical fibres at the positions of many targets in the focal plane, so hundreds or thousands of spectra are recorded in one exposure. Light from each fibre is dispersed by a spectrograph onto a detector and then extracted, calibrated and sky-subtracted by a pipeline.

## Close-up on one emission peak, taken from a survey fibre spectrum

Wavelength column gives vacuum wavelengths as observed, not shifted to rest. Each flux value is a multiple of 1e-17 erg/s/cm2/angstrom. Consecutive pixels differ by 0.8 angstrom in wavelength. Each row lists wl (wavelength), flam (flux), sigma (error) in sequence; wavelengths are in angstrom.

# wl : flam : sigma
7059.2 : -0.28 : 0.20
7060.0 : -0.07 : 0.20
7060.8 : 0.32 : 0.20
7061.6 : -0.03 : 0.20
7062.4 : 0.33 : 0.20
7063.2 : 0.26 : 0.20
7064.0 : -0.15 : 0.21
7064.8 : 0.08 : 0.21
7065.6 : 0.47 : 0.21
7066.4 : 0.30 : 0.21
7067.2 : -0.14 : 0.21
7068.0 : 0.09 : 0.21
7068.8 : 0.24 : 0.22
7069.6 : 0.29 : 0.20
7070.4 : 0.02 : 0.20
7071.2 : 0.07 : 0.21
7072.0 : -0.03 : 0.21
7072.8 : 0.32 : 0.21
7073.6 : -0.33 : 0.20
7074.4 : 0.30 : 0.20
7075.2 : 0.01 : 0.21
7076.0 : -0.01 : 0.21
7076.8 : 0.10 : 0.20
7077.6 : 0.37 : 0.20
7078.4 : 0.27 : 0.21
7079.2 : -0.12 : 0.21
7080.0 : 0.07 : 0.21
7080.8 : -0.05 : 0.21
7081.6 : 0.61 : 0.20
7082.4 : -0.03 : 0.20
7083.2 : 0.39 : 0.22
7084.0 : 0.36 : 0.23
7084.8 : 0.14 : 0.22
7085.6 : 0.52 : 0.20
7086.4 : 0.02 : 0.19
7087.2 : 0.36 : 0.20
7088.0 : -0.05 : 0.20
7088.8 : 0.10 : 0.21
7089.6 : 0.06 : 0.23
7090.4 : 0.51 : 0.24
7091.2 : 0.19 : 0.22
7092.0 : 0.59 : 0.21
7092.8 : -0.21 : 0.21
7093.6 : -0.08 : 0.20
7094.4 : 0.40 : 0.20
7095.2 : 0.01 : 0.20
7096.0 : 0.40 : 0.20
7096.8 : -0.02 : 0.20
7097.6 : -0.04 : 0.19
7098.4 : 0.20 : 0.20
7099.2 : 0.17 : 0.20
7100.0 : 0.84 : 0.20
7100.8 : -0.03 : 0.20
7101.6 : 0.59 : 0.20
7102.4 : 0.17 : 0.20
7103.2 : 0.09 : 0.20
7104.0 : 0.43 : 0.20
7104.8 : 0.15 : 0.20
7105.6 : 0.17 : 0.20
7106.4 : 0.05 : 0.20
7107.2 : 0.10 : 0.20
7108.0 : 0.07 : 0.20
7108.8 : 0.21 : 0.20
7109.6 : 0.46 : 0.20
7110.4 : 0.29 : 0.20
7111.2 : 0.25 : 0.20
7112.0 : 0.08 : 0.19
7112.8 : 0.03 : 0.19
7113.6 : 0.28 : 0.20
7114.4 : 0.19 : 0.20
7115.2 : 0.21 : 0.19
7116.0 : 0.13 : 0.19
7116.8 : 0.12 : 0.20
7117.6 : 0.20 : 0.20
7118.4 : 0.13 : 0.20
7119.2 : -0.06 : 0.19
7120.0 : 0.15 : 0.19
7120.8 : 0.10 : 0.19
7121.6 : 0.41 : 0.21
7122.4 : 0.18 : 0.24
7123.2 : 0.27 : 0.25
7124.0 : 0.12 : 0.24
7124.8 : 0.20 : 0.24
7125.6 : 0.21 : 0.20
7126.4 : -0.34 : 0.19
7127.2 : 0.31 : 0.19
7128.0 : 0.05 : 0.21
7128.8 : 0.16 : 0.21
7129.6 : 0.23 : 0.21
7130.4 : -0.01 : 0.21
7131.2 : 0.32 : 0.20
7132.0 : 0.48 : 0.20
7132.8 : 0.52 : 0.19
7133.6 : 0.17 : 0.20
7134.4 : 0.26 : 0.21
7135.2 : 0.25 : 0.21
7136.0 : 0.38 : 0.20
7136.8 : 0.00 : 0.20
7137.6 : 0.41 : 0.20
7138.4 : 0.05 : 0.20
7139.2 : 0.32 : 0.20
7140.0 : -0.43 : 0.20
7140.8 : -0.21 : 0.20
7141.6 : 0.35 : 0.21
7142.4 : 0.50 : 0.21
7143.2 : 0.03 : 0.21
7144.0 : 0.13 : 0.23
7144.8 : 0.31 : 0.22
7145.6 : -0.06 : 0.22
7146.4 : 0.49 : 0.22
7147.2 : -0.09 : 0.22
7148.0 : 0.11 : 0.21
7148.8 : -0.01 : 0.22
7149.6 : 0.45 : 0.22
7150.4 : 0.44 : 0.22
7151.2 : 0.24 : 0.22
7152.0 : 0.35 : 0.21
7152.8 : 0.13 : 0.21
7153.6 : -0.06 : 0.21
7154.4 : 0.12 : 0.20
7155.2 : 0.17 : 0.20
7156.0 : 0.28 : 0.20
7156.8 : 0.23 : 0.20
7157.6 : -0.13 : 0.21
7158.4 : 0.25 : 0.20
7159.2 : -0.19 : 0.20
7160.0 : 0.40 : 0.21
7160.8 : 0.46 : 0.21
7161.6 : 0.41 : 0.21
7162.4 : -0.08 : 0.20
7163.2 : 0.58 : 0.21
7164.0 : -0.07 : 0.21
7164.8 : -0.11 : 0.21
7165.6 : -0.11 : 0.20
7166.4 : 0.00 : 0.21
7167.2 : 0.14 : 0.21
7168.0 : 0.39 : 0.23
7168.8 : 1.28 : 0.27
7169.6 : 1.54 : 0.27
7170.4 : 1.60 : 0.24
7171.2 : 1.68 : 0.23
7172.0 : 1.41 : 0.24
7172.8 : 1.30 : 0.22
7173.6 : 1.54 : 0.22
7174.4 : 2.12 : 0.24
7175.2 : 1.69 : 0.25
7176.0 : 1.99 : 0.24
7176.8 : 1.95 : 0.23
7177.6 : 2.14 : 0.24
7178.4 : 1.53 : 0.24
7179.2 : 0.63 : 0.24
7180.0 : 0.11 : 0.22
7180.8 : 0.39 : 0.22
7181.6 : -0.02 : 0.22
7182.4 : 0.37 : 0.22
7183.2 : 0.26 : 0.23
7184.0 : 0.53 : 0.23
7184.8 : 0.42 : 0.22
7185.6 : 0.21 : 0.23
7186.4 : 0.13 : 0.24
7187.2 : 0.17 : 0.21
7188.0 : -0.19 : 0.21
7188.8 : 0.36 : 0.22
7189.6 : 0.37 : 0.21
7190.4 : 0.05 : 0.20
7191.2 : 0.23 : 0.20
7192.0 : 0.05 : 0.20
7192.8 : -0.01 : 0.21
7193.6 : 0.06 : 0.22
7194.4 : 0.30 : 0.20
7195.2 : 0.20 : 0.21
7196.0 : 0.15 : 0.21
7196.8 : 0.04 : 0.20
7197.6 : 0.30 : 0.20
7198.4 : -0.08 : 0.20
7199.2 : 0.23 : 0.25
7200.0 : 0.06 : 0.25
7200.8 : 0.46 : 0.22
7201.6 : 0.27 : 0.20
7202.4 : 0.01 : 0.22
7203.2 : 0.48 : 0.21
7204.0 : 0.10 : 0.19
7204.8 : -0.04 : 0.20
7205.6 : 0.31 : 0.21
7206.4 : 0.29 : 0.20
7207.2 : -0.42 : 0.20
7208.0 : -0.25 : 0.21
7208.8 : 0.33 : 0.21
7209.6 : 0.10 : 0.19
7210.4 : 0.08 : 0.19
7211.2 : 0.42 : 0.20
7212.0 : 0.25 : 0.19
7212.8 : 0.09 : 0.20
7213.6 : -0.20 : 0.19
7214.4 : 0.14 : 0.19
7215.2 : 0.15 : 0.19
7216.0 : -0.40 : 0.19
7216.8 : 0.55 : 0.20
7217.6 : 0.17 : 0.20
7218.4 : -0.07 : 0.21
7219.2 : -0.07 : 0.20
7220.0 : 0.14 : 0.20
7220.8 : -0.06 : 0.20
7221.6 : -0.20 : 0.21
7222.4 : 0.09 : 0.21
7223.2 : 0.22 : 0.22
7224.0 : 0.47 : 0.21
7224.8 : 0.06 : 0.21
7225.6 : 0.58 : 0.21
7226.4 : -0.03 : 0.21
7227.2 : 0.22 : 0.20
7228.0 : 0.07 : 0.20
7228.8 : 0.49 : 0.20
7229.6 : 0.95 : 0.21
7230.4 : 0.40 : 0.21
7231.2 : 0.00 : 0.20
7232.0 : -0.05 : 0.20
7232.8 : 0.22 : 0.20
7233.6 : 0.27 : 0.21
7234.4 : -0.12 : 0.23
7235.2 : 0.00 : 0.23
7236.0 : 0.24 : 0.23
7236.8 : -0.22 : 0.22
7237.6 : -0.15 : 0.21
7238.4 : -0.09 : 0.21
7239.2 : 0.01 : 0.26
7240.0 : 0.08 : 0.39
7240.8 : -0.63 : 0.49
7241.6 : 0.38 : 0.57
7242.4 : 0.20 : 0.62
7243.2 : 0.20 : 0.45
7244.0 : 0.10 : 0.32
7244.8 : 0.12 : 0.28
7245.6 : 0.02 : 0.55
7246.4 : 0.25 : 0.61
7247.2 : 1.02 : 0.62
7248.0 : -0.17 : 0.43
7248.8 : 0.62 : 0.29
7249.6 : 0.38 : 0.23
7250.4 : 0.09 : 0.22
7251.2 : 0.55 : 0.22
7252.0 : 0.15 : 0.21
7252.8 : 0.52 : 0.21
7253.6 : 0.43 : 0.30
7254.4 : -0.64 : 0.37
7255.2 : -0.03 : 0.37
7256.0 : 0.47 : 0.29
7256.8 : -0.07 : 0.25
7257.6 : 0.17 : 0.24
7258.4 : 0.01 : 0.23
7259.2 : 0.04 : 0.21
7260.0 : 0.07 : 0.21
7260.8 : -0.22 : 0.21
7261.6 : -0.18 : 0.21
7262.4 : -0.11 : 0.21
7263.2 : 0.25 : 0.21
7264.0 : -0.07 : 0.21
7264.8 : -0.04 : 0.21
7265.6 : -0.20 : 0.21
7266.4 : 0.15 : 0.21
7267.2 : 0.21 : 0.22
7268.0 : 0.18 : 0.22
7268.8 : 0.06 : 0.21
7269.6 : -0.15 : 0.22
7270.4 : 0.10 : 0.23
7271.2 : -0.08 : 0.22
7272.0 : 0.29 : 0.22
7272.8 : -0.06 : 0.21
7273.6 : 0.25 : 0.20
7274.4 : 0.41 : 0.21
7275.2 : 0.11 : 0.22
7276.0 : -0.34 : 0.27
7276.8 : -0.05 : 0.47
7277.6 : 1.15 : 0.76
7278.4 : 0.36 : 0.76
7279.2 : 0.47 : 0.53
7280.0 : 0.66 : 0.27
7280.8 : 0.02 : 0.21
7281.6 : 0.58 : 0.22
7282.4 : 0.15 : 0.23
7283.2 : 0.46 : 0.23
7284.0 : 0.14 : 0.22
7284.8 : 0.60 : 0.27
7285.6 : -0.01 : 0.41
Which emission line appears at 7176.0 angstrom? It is [O II] 3727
